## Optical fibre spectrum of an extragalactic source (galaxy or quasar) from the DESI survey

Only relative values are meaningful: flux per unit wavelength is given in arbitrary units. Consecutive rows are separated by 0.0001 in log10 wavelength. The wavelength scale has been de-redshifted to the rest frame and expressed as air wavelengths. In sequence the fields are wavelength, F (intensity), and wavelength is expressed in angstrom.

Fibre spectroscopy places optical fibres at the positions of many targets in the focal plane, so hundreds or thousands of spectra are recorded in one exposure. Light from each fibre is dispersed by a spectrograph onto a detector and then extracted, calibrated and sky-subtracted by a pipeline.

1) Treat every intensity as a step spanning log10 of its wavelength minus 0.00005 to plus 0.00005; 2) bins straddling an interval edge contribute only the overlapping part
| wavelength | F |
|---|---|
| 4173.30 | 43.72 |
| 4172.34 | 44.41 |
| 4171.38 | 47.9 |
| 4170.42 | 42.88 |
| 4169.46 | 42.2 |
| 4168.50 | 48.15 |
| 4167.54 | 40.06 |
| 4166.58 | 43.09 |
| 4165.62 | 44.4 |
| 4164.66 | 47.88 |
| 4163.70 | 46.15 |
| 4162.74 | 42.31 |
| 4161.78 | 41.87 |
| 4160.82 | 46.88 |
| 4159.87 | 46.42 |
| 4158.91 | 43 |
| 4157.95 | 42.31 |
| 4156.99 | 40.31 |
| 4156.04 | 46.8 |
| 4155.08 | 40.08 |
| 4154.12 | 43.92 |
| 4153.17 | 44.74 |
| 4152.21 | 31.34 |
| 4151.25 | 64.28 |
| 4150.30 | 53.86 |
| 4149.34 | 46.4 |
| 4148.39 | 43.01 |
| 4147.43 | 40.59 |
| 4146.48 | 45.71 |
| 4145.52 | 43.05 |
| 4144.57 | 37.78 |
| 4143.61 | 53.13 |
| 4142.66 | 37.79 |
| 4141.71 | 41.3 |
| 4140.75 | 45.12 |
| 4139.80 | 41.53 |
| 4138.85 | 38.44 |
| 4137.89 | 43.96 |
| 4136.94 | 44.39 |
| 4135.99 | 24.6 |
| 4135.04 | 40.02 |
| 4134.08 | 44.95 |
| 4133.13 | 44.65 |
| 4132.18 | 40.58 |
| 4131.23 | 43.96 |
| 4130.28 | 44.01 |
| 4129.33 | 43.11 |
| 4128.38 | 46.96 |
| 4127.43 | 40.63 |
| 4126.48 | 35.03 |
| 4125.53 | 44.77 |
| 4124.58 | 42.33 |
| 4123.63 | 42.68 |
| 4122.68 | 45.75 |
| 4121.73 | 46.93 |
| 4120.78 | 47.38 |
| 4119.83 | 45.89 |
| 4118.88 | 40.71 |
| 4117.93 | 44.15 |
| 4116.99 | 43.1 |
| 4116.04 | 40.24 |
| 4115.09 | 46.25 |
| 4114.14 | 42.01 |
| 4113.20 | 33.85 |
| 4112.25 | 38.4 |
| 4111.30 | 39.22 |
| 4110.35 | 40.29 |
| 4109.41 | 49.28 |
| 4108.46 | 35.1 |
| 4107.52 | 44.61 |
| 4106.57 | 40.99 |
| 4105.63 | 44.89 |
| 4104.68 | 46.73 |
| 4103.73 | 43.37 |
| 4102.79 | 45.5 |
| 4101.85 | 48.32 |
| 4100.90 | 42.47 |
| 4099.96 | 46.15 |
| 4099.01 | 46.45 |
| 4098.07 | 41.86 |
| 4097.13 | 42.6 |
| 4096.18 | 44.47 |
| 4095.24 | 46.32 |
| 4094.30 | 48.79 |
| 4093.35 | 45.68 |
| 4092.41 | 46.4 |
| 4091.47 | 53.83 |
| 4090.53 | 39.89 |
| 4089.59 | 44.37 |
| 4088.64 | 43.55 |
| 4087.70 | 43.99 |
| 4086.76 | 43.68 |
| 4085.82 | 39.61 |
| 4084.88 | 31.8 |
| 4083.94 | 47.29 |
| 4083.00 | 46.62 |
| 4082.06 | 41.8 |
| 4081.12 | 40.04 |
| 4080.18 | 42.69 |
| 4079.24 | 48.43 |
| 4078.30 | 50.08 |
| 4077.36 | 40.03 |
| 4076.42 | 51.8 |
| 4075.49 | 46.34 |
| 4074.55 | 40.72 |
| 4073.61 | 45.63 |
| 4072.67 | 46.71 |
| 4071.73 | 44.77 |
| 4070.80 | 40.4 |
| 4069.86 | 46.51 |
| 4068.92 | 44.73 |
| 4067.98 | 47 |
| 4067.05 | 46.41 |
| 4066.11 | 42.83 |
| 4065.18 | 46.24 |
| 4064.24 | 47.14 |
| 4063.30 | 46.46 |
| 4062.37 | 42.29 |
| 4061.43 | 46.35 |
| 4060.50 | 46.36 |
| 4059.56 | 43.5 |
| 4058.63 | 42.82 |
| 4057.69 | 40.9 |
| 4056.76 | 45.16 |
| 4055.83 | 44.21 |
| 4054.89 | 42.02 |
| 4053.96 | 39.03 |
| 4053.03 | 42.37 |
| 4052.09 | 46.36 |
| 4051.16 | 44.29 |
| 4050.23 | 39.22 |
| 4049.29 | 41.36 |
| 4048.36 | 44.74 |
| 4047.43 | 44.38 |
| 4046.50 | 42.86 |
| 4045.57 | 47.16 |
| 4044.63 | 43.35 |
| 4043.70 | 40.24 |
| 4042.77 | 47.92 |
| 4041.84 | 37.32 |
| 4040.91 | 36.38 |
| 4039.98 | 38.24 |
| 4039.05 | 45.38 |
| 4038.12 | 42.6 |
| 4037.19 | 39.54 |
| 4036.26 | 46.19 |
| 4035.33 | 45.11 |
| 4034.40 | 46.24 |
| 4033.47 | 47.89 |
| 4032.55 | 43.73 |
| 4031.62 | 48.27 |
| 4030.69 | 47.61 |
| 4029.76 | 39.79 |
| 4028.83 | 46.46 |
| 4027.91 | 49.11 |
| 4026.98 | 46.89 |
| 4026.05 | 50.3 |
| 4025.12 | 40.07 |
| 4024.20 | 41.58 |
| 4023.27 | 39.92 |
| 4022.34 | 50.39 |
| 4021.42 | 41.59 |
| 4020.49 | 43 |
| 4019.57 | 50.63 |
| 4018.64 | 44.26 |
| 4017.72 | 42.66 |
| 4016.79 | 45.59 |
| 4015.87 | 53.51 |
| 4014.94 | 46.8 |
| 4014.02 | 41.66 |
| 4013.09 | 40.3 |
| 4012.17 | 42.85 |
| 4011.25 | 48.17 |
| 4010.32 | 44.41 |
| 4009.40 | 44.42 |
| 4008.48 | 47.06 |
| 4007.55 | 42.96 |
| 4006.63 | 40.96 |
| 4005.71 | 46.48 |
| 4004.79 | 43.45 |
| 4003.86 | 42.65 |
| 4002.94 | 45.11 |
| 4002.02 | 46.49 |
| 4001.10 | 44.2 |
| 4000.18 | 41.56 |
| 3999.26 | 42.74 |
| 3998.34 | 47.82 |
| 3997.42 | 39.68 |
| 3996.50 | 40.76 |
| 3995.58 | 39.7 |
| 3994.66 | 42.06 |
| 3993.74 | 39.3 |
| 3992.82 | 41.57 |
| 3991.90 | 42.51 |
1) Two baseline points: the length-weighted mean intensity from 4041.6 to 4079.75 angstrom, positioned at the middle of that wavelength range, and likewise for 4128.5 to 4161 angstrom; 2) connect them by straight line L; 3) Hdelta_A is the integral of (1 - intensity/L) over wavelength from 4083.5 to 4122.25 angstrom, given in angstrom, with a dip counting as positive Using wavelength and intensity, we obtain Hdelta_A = 0.2 angstrom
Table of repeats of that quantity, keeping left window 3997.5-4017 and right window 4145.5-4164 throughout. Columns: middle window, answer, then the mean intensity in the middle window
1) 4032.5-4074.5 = 0.8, 43.8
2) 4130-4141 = 0.8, 41.2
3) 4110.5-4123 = 0.6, 42.5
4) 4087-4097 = -0.2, 45.5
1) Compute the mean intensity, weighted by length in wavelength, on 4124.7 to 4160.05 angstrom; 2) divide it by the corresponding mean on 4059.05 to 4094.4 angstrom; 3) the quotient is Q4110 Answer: 1.0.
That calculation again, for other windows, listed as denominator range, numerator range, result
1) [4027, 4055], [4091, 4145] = 0.99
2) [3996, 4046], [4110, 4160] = 0.97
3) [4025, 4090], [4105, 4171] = 0.98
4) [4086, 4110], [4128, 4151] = 0.96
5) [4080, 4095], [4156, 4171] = 1.00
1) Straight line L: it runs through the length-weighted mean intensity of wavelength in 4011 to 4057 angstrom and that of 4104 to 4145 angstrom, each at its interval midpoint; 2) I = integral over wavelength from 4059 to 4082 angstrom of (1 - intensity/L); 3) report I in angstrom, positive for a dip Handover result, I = -0.9 angstrom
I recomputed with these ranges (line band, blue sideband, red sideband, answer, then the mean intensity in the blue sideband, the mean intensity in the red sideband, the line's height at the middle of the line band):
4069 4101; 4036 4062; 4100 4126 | -1.1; 42.8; 43.2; 43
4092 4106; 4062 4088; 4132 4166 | -0.4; 44.4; 43.5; 44.1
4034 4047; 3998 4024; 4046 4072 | 0.4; 44.7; 44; 44.2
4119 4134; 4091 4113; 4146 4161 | 0.3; 44.3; 45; 44.6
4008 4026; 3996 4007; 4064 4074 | -0.4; 43.5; 45.3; 43.9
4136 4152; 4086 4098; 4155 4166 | 0.1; 45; 44.2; 44.4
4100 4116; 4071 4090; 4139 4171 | 0.5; 43.9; 44.1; 44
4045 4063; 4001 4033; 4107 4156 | 0.3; 45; 42.8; 44.3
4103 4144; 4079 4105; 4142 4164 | 1.8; 44.3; 44.4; 44.4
